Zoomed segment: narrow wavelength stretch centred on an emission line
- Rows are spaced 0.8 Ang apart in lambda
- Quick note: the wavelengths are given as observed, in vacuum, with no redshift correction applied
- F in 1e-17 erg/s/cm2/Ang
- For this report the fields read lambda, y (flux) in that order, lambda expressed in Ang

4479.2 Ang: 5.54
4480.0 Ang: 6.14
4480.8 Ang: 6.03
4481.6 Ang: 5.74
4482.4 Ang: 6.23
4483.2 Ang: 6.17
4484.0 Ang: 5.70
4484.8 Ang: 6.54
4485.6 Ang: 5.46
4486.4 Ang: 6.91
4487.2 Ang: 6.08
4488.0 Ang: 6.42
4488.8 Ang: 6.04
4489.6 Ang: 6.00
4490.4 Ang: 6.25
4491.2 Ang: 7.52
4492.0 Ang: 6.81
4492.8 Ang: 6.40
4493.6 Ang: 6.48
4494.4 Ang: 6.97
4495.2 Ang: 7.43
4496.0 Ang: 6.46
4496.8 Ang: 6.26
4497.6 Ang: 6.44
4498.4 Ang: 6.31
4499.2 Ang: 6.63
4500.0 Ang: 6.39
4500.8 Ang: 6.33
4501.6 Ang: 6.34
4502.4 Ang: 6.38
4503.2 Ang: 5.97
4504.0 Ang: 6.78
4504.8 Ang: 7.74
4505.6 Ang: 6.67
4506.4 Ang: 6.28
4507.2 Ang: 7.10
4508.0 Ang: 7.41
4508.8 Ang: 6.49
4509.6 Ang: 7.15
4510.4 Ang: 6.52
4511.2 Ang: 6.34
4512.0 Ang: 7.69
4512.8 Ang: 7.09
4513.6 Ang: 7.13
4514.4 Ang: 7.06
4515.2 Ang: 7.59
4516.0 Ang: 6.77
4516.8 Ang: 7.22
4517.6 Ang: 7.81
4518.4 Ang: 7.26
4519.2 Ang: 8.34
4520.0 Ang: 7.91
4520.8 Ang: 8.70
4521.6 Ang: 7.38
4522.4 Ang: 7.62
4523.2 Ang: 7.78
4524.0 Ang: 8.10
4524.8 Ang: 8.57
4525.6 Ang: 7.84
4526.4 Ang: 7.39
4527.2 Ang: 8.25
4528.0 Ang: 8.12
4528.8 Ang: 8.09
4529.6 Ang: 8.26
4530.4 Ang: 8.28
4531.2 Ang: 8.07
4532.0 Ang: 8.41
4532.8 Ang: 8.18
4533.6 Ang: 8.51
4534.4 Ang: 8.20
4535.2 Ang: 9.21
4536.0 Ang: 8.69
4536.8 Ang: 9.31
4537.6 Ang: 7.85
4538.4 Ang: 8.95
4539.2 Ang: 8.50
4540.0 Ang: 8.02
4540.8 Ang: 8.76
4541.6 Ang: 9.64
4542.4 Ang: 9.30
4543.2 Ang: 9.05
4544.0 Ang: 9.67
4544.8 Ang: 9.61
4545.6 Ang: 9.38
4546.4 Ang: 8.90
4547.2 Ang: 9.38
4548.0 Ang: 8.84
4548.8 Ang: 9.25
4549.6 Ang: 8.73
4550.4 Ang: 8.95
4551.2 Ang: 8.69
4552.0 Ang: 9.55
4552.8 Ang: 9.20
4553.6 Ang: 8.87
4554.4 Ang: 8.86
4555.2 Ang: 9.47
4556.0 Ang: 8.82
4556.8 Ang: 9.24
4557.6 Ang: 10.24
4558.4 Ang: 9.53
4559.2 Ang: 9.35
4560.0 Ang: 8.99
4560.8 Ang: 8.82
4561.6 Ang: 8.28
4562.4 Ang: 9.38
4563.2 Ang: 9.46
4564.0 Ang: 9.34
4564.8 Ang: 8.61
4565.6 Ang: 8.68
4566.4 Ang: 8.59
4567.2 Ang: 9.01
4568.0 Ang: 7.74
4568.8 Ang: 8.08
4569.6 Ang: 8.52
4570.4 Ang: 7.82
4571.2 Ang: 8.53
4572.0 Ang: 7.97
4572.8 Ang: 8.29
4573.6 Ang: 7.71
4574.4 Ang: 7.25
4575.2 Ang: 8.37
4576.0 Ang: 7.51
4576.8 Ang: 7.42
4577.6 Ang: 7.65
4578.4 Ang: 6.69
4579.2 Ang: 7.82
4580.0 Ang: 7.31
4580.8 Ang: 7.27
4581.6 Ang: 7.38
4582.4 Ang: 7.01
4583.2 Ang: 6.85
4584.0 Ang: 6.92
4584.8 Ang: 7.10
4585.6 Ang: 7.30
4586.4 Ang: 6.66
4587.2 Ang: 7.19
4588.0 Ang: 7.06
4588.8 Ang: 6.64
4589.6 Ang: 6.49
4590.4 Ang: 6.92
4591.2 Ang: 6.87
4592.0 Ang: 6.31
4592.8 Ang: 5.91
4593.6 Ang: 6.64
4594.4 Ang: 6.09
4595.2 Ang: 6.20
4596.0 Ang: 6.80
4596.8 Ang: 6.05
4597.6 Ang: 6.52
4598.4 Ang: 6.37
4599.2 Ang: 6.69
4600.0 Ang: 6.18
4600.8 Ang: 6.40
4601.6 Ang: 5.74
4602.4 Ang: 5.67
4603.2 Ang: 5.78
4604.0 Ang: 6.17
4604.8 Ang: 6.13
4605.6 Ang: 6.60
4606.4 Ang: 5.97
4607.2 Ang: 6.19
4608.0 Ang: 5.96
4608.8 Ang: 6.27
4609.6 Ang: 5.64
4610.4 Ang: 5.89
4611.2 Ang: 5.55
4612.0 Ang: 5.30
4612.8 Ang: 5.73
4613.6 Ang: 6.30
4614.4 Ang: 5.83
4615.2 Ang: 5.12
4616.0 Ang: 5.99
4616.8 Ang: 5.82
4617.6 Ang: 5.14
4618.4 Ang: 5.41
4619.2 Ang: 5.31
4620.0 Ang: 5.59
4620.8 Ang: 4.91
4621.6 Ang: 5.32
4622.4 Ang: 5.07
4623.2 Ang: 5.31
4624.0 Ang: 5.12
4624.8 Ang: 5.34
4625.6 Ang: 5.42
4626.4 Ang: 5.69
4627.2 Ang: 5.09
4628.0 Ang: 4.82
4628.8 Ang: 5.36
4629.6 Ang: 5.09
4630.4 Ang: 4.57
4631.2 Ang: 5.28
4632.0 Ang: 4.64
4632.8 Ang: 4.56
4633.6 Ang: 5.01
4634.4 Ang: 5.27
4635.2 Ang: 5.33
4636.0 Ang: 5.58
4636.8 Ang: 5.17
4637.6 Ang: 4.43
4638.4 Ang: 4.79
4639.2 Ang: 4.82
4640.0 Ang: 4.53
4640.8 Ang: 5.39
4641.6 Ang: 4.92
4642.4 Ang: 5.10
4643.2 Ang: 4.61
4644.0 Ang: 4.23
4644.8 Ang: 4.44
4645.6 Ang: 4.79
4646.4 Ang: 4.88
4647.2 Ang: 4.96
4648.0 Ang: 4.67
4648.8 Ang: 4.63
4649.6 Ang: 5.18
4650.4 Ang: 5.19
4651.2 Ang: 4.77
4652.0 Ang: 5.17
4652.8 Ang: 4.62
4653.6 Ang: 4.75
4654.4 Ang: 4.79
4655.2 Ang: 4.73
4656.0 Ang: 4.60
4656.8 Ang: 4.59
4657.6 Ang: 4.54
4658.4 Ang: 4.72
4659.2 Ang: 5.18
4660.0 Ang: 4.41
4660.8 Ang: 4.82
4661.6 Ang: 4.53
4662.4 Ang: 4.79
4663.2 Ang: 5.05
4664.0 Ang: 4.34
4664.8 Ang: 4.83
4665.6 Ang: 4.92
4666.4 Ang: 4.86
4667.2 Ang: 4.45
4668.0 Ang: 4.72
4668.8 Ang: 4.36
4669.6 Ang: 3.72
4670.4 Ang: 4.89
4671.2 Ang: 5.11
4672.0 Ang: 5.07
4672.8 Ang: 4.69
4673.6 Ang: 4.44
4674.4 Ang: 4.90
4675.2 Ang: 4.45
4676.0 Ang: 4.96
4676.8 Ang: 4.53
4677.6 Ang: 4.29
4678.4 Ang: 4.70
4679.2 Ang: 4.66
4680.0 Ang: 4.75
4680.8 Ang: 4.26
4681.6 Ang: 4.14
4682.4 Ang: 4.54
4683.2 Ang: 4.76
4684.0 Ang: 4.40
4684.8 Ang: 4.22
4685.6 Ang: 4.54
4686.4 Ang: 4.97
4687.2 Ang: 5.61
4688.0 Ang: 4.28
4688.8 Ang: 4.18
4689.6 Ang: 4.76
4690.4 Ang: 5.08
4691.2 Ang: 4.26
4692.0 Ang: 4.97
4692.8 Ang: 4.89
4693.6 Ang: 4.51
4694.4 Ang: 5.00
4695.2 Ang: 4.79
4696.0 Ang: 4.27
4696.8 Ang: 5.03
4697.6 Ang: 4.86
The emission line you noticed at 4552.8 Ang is C IV 1549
